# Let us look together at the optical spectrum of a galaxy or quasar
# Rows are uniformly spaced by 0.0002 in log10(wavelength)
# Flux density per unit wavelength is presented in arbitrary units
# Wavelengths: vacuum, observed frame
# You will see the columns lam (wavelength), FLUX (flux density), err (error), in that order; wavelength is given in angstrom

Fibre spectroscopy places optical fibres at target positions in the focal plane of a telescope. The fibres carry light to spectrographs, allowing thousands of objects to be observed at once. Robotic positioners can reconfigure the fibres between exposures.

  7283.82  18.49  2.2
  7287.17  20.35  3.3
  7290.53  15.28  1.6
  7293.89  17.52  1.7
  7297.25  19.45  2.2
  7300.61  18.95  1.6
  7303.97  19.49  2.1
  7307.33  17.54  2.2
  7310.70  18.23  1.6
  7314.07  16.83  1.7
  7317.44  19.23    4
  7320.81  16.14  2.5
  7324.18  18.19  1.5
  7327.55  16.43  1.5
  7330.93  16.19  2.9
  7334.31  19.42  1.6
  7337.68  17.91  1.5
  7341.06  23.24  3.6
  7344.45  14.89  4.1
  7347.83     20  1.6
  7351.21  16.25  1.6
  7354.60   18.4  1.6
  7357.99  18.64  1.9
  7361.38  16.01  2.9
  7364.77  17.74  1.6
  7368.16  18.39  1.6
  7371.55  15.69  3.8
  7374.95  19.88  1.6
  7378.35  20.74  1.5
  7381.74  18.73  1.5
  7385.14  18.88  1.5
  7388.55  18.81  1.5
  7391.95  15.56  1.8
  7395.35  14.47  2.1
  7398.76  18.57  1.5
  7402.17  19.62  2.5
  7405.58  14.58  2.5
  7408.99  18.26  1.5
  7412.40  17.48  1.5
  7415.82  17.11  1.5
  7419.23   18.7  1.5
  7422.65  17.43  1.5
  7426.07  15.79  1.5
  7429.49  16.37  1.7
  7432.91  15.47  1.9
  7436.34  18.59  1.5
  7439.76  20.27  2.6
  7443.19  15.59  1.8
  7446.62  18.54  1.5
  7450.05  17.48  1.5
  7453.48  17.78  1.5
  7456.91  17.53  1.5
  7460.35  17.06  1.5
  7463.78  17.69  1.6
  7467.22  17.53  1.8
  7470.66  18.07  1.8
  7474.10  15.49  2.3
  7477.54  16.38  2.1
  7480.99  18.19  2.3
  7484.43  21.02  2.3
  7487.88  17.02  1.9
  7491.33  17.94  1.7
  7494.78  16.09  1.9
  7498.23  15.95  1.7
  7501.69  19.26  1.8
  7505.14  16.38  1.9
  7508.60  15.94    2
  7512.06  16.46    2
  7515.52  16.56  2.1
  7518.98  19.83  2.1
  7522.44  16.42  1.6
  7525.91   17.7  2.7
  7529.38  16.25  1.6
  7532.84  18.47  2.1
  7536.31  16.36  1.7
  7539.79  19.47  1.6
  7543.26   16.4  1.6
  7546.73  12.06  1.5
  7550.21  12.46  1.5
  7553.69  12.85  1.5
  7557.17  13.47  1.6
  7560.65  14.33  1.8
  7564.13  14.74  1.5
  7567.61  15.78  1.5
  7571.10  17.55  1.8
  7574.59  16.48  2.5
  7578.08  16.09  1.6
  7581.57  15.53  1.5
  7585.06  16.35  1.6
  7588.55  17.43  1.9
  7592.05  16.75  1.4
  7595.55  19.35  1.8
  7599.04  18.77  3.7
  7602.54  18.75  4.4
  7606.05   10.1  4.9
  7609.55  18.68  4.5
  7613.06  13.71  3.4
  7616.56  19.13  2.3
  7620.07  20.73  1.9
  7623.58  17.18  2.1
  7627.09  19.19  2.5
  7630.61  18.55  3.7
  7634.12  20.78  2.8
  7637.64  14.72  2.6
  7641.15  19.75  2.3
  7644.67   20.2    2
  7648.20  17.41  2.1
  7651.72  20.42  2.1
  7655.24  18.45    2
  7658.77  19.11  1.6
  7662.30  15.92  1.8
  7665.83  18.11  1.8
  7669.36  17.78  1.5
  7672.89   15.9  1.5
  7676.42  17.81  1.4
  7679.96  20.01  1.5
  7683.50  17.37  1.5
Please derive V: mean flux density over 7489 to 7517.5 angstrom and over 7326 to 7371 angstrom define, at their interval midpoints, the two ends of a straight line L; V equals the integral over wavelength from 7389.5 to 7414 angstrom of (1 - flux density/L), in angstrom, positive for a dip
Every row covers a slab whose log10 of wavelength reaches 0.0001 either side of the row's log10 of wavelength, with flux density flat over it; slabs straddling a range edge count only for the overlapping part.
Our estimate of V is 0.8 angstrom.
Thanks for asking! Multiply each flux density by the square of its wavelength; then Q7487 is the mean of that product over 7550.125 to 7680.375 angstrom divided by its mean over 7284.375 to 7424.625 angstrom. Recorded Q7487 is 1.0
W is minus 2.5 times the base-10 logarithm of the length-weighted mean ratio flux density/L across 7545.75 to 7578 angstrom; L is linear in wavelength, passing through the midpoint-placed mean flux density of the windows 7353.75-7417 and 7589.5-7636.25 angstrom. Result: 0.22 mag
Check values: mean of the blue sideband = 17.8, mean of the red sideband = 17.8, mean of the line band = 14.6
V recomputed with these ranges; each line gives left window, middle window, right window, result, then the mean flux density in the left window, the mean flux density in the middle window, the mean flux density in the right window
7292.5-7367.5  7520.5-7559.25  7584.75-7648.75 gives 4.84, 18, 15.6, 17.8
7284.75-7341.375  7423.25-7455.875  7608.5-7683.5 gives 1.53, 18.1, 17.3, 18.2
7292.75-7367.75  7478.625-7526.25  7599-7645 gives 1.12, 18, 17.5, 17.8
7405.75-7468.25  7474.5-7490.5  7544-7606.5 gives -1.05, 17.4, 17.9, 15.6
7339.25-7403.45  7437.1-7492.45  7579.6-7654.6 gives 0.80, 18.1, 17.7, 17.8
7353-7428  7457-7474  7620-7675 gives 0.47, 17.7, 17.4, 18.3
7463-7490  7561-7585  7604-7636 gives 2.24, 17.7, 16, 17.6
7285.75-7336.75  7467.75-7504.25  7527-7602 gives -1.84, 17.9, 17.5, 16.1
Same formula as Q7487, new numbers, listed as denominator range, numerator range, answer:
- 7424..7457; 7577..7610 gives 1.00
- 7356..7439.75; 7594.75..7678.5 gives 1.08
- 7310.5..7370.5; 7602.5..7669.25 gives 1.09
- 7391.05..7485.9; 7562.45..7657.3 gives 1.05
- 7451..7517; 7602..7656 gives 1.08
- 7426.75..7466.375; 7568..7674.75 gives 1.06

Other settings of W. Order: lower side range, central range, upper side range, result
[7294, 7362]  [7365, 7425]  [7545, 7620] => -0.02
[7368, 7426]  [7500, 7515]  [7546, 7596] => -0.05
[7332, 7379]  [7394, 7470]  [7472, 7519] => 0.02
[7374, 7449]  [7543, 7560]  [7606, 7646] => 0.33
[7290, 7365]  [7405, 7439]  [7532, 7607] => 0.00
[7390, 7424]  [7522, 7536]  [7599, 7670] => 0.03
